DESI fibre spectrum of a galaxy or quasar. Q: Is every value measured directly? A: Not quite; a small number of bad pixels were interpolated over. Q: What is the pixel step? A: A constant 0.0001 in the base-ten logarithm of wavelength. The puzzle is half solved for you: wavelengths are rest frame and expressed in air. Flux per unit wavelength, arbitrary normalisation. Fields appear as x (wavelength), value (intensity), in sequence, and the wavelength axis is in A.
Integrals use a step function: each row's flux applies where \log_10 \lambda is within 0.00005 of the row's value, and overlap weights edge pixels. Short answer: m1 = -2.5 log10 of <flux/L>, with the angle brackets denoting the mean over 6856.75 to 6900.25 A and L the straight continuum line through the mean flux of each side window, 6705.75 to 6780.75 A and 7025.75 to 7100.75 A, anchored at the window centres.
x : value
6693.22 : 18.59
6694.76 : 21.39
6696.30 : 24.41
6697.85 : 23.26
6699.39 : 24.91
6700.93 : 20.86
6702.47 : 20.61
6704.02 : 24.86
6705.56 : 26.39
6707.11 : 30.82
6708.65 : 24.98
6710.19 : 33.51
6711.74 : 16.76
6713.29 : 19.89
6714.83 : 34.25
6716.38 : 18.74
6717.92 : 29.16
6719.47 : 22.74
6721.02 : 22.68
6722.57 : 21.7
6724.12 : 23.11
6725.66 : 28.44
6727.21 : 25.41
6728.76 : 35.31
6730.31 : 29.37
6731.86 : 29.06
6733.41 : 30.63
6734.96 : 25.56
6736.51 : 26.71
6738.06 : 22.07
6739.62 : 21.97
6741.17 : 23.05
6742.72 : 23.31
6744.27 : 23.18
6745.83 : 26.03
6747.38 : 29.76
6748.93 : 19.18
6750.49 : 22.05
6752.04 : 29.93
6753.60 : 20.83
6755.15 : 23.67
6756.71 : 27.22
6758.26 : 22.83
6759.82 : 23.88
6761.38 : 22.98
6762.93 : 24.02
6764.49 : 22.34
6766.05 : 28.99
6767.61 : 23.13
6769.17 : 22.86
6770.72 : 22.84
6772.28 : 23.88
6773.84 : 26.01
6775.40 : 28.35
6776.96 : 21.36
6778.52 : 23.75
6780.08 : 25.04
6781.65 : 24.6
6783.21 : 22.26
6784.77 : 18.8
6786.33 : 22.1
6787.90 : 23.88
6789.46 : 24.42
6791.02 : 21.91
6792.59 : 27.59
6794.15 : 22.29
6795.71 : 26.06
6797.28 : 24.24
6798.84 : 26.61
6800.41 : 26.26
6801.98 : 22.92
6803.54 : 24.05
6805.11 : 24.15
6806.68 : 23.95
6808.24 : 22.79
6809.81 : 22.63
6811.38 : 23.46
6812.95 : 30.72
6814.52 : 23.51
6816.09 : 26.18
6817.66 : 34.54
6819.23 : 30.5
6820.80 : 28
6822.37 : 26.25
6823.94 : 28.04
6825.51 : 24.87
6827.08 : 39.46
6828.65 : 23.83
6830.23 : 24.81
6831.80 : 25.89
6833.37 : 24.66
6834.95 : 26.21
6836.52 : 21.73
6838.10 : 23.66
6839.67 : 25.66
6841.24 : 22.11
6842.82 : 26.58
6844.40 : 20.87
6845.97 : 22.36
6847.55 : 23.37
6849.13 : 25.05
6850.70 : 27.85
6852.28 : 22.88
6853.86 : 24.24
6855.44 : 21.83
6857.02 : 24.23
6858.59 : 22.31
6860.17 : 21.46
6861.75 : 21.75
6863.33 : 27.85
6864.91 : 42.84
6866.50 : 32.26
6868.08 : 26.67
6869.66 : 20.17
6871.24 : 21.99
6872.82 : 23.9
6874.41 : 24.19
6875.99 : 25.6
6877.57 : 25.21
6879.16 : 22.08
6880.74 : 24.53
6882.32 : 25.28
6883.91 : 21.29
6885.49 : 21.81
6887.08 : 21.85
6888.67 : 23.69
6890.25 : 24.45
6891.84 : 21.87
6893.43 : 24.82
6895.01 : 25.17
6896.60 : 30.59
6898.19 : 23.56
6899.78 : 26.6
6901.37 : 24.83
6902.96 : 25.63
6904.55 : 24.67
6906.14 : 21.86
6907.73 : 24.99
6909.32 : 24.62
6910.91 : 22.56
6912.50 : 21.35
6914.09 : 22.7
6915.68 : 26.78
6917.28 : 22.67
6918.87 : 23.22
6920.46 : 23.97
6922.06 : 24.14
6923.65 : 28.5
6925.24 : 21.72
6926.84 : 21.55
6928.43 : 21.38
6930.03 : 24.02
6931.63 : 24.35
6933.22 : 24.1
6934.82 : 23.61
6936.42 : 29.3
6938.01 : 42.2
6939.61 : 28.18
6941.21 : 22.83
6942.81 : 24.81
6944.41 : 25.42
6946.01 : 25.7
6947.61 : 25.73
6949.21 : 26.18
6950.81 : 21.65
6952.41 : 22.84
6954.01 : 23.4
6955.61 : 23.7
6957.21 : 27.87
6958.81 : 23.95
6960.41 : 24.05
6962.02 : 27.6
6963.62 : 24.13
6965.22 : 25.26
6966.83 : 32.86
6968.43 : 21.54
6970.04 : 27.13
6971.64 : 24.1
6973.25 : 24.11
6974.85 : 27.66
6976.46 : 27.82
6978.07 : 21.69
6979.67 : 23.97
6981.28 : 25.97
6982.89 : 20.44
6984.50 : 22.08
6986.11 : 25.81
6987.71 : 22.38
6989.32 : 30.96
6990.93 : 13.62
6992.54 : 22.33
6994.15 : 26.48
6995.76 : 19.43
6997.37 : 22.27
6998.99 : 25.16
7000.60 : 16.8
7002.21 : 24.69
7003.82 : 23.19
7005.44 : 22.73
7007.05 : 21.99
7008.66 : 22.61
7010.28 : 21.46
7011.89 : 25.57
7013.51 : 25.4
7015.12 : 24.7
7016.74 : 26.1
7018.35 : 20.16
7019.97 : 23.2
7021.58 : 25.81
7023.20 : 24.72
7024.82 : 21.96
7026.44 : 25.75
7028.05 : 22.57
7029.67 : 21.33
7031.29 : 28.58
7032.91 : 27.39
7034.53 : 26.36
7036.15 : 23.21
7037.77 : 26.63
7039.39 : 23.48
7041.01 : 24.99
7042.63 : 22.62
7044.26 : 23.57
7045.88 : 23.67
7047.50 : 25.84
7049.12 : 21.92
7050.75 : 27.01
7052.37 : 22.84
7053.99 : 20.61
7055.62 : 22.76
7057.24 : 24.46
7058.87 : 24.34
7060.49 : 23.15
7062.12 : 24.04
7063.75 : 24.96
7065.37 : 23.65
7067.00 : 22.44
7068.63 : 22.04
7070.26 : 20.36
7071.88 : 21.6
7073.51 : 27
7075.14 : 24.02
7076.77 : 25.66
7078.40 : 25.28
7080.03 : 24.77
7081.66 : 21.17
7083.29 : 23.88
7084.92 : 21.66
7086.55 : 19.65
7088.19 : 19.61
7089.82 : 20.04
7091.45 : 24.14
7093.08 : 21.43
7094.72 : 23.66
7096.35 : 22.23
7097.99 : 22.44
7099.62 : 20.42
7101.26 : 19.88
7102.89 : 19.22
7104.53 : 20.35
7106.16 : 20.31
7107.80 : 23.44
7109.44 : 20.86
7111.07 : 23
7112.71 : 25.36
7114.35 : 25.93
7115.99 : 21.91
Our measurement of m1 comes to -0.02 mag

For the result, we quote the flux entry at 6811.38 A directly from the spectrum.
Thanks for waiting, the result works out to 23.46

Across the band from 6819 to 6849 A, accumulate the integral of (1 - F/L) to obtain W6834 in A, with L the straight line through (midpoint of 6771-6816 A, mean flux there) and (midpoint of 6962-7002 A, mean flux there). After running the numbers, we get -1.8 A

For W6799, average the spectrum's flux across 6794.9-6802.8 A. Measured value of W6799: 25.2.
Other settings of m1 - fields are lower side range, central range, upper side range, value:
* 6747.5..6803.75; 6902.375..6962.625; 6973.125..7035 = -0.05 mag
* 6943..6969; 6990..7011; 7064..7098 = 0.12 mag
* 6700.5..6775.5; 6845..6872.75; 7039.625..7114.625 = -0.04 mag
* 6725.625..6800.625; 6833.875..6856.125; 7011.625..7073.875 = 0.03 mag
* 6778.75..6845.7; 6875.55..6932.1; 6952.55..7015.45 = 0.03 mag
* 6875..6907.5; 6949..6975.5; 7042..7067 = -0.05 mag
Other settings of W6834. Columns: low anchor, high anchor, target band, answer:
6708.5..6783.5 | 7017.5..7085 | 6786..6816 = 0.3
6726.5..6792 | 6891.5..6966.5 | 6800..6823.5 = -1.2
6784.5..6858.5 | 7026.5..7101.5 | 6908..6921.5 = 0.5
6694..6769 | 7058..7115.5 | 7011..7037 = -1.7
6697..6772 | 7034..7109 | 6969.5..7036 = -1.3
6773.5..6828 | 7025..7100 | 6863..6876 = -1.3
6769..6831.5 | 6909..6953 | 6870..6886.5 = 1.0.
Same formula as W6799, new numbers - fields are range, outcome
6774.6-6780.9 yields 24.6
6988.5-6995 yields 23.3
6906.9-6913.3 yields 23.4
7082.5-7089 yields 21.2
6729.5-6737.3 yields 28.3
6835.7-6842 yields 23.3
